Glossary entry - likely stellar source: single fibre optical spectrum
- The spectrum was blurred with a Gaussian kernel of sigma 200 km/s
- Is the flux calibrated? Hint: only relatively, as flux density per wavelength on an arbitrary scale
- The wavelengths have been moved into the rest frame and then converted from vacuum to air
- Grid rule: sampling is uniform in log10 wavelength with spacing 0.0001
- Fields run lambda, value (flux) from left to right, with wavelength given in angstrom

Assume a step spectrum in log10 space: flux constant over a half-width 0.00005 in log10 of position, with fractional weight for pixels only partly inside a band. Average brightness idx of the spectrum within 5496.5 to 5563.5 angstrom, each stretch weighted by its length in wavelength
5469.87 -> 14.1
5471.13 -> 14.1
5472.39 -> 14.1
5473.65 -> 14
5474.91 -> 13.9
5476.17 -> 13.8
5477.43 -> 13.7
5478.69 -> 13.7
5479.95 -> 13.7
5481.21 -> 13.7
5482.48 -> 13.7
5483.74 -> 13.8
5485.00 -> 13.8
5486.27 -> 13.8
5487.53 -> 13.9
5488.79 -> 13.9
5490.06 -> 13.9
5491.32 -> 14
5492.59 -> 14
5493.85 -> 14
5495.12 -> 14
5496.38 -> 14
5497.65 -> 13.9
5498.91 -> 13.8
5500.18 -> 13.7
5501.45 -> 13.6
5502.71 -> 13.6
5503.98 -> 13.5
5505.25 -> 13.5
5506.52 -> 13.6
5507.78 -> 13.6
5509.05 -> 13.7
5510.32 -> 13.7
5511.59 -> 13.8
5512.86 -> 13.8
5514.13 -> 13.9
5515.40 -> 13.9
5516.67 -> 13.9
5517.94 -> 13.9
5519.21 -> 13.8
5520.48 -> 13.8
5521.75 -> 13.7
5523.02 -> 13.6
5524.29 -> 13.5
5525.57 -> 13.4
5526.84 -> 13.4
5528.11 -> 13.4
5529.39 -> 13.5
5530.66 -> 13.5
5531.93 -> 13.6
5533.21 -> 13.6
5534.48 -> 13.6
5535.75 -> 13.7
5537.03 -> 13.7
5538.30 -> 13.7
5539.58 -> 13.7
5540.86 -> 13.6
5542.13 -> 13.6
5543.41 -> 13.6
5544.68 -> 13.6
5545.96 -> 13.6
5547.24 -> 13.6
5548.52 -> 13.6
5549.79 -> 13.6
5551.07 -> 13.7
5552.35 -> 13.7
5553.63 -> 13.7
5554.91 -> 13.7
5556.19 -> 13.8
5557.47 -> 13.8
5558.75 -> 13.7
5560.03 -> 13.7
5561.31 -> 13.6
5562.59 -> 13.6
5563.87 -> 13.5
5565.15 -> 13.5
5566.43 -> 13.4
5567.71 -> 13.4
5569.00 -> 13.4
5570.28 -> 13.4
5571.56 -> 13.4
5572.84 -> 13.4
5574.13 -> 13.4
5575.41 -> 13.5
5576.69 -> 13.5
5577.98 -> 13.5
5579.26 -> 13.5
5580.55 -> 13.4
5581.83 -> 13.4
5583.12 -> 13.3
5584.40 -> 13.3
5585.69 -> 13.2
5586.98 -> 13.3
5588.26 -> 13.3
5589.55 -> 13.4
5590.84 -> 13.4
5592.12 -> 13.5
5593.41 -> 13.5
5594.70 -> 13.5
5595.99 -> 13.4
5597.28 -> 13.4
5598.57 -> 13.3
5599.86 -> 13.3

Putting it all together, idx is 13.7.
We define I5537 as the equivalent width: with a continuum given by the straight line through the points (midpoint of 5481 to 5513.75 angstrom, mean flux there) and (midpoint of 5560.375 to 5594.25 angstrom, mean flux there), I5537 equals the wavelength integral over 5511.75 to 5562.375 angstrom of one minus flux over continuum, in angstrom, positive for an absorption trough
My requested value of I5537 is -0.2 angstrom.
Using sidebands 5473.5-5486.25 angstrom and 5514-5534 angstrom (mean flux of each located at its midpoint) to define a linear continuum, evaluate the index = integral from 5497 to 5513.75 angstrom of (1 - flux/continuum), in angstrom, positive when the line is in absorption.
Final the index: 0.02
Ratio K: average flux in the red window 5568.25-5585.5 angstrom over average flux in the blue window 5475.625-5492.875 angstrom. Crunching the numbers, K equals 0.97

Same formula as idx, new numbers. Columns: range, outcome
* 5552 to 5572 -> 13.6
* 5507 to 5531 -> 13.7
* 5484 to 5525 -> 13.8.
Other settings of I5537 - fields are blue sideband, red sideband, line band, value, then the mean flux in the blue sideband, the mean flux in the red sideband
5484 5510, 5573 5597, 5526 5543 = 0.05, 13.8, 13.4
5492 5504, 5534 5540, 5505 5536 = 0.20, 13.8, 13.7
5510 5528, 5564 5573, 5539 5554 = -0.09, 13.7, 13.4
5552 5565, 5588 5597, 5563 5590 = 0.28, 13.7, 13.4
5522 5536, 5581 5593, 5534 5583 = -0.47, 13.5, 13.4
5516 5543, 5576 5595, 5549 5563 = -0.18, 13.6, 13.4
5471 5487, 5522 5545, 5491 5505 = -0.08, 13.8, 13.6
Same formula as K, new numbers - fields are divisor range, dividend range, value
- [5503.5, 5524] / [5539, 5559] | 0.99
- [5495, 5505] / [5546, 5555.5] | 0.99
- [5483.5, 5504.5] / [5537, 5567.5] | 0.99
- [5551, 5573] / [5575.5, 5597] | 0.99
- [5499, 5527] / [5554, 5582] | 0.99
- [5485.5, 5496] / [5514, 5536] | 0.98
